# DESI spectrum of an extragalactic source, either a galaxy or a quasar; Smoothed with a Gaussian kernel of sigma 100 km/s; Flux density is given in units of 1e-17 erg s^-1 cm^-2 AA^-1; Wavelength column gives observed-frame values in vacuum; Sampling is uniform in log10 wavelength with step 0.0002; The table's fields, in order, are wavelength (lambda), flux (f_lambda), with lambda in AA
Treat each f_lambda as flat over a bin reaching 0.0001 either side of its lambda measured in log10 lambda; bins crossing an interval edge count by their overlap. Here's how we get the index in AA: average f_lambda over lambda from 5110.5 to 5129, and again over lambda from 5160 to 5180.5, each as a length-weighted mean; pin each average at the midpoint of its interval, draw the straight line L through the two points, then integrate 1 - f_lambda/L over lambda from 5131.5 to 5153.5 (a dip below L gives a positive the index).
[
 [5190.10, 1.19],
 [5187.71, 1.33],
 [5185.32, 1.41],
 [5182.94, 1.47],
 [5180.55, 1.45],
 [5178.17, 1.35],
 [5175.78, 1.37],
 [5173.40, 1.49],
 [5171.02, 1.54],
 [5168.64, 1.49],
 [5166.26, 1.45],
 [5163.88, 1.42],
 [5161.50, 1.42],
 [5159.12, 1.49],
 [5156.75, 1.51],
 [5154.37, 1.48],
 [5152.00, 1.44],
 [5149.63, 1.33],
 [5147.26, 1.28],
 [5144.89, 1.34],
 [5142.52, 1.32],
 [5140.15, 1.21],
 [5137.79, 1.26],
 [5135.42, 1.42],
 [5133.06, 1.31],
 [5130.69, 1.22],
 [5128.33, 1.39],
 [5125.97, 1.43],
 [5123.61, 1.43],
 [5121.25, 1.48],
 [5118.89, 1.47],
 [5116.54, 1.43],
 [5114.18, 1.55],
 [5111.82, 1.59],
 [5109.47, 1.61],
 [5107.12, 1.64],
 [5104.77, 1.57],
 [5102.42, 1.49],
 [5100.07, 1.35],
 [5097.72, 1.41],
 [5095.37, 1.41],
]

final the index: 2.0 AA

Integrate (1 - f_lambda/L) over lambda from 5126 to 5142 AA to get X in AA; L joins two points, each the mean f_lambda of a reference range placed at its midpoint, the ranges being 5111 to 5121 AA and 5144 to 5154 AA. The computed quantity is 1.3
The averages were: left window 1.5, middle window 1.31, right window 1.36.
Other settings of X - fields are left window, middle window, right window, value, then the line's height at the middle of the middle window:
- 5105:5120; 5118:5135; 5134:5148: 0.49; 1.43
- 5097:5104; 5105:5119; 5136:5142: -1.81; 1.38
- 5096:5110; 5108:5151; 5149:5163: 2.40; 1.48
